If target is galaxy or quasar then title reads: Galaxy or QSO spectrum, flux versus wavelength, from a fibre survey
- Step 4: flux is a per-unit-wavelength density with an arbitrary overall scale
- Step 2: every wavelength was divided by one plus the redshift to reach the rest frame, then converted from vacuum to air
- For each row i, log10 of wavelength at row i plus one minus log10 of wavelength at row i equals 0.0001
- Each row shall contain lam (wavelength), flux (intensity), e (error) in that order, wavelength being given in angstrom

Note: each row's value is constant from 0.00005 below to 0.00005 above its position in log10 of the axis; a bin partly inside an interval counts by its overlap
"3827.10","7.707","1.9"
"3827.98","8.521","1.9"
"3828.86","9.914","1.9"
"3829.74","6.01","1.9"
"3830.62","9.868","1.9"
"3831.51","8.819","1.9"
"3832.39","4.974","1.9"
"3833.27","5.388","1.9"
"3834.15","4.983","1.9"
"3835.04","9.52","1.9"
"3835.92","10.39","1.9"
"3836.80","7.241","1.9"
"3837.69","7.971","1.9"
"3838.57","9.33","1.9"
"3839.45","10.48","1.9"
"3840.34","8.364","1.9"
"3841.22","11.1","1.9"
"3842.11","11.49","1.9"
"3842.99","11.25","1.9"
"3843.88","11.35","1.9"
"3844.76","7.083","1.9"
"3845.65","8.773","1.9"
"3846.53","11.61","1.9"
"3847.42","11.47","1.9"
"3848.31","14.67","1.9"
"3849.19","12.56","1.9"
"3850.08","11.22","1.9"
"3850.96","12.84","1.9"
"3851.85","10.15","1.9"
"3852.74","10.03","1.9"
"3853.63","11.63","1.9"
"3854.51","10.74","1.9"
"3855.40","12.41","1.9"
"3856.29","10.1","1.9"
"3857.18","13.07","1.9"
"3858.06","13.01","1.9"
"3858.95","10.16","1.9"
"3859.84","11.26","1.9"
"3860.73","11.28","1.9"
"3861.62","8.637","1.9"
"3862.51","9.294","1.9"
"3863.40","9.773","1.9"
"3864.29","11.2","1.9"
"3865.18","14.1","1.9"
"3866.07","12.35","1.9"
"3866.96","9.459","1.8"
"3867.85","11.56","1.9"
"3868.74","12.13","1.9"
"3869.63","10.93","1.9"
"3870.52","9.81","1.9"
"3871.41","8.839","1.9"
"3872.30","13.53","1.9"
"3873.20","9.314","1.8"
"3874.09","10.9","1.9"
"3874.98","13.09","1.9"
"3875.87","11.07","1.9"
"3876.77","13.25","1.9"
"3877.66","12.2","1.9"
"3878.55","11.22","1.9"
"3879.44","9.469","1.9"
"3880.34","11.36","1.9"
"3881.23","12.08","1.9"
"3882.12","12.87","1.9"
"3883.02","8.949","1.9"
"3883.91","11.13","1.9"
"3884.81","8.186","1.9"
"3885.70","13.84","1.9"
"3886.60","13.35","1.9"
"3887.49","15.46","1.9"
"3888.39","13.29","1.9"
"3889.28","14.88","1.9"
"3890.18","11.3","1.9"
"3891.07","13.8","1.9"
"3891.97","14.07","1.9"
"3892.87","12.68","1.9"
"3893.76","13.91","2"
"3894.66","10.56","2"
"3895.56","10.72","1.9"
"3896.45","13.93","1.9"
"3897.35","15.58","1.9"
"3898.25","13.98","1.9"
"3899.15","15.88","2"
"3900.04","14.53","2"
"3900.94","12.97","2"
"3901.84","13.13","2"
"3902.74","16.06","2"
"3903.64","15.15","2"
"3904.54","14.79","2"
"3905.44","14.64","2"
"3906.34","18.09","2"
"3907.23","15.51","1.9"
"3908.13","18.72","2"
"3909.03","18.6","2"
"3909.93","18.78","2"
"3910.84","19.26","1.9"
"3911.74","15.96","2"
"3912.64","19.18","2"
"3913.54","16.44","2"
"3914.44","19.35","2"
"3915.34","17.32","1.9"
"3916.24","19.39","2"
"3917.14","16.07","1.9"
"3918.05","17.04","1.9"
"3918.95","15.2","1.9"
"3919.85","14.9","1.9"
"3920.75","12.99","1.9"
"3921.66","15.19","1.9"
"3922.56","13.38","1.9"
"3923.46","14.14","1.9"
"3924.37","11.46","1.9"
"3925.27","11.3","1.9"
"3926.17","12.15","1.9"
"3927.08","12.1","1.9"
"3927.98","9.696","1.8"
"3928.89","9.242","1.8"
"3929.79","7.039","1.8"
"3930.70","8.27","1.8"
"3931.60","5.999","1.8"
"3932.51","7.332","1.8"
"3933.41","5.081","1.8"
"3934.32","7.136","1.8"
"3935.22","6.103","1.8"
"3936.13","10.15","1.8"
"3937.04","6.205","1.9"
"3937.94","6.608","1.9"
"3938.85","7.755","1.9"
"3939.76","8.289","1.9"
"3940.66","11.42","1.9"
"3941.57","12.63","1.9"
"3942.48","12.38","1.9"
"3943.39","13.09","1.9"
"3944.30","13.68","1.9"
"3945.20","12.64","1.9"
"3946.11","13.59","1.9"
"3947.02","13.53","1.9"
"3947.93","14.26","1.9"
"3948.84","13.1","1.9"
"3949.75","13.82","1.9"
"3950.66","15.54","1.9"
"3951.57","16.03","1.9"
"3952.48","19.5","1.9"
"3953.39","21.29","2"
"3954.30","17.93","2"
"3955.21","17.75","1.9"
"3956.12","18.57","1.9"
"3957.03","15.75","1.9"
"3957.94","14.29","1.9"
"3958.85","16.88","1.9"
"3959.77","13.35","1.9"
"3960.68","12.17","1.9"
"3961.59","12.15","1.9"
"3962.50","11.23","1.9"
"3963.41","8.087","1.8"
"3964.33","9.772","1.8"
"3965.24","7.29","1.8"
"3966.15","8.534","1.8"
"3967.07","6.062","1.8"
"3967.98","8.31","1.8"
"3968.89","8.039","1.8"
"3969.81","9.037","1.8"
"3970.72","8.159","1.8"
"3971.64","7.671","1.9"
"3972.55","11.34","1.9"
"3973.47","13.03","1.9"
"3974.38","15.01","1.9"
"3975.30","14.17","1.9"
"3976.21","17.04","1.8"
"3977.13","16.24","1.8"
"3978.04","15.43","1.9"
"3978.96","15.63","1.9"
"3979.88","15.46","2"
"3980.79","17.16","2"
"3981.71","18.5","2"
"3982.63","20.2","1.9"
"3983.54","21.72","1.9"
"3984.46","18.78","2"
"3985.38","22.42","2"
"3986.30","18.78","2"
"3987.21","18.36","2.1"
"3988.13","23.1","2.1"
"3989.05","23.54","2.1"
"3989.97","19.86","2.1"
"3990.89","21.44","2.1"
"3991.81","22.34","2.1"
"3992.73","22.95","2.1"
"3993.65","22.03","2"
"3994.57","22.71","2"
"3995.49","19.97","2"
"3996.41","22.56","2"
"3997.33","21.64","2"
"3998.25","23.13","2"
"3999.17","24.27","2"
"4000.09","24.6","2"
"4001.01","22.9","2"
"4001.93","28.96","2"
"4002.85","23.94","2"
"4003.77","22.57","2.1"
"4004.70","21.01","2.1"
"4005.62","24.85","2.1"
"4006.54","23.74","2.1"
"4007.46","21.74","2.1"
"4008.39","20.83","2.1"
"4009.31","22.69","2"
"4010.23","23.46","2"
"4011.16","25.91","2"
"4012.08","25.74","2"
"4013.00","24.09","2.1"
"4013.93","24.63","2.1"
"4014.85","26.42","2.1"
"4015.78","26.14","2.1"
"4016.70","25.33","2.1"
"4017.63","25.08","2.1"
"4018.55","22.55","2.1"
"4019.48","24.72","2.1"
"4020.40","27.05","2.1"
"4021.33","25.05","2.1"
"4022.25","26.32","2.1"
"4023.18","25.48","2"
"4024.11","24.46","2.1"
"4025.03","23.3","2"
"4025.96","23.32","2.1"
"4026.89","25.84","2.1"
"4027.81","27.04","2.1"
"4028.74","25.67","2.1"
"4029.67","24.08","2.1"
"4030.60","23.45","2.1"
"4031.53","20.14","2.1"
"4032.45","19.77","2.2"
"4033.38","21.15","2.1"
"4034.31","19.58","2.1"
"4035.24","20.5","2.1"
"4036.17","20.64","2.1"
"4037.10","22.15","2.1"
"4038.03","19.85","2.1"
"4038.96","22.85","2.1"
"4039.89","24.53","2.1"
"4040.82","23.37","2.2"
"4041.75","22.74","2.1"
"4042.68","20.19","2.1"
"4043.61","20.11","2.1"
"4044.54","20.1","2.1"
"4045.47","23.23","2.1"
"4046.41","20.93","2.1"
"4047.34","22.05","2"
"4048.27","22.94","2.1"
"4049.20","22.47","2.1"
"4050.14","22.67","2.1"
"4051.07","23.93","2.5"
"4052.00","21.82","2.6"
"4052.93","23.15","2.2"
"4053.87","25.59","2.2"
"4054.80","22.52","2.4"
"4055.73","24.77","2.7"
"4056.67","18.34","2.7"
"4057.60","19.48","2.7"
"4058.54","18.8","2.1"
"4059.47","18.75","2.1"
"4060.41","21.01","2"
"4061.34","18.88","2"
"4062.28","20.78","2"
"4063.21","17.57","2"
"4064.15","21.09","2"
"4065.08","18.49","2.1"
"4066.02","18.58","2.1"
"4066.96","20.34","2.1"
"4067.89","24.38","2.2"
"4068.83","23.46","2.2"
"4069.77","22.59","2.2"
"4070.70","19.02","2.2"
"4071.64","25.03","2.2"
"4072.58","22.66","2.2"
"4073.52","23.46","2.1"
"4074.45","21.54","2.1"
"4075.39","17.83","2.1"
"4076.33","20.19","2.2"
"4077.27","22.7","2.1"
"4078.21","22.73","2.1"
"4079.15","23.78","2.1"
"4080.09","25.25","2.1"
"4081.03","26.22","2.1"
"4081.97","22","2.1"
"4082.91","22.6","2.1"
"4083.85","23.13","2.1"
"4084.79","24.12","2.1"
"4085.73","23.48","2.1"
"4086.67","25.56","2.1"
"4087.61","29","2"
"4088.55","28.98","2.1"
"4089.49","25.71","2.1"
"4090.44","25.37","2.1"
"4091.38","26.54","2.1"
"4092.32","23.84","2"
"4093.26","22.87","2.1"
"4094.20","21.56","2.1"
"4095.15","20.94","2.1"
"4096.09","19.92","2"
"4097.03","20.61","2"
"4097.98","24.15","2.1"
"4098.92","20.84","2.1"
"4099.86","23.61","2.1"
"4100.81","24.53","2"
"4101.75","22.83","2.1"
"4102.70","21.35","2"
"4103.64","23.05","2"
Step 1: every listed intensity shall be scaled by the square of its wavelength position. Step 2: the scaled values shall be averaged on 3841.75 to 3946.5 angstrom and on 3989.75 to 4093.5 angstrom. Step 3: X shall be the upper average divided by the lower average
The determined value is 2.00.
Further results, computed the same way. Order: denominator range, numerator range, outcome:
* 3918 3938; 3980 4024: 2.31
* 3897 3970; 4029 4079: 1.74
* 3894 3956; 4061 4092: 1.82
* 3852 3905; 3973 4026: 1.93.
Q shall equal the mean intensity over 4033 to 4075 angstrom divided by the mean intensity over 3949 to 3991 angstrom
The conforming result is 1.4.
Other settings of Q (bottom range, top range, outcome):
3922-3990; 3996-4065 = 1.75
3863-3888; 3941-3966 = 1.22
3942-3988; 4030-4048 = 1.50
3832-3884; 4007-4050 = 2.19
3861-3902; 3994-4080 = 1.88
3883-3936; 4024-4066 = 1.62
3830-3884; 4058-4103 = 2.13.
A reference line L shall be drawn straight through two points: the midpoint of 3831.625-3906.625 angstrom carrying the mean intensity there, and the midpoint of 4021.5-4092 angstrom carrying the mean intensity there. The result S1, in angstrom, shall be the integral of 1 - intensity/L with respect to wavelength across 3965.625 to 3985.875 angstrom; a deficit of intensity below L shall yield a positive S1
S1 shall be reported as 4.4 angstrom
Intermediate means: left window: 11.5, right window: 22.6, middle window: 14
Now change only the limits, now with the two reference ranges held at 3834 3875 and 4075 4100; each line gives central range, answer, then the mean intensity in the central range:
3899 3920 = -4.3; 16.6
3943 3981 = 7.3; 13.3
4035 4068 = 0.2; 21.4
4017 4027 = -2.5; 24.8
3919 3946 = 8.2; 10.4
